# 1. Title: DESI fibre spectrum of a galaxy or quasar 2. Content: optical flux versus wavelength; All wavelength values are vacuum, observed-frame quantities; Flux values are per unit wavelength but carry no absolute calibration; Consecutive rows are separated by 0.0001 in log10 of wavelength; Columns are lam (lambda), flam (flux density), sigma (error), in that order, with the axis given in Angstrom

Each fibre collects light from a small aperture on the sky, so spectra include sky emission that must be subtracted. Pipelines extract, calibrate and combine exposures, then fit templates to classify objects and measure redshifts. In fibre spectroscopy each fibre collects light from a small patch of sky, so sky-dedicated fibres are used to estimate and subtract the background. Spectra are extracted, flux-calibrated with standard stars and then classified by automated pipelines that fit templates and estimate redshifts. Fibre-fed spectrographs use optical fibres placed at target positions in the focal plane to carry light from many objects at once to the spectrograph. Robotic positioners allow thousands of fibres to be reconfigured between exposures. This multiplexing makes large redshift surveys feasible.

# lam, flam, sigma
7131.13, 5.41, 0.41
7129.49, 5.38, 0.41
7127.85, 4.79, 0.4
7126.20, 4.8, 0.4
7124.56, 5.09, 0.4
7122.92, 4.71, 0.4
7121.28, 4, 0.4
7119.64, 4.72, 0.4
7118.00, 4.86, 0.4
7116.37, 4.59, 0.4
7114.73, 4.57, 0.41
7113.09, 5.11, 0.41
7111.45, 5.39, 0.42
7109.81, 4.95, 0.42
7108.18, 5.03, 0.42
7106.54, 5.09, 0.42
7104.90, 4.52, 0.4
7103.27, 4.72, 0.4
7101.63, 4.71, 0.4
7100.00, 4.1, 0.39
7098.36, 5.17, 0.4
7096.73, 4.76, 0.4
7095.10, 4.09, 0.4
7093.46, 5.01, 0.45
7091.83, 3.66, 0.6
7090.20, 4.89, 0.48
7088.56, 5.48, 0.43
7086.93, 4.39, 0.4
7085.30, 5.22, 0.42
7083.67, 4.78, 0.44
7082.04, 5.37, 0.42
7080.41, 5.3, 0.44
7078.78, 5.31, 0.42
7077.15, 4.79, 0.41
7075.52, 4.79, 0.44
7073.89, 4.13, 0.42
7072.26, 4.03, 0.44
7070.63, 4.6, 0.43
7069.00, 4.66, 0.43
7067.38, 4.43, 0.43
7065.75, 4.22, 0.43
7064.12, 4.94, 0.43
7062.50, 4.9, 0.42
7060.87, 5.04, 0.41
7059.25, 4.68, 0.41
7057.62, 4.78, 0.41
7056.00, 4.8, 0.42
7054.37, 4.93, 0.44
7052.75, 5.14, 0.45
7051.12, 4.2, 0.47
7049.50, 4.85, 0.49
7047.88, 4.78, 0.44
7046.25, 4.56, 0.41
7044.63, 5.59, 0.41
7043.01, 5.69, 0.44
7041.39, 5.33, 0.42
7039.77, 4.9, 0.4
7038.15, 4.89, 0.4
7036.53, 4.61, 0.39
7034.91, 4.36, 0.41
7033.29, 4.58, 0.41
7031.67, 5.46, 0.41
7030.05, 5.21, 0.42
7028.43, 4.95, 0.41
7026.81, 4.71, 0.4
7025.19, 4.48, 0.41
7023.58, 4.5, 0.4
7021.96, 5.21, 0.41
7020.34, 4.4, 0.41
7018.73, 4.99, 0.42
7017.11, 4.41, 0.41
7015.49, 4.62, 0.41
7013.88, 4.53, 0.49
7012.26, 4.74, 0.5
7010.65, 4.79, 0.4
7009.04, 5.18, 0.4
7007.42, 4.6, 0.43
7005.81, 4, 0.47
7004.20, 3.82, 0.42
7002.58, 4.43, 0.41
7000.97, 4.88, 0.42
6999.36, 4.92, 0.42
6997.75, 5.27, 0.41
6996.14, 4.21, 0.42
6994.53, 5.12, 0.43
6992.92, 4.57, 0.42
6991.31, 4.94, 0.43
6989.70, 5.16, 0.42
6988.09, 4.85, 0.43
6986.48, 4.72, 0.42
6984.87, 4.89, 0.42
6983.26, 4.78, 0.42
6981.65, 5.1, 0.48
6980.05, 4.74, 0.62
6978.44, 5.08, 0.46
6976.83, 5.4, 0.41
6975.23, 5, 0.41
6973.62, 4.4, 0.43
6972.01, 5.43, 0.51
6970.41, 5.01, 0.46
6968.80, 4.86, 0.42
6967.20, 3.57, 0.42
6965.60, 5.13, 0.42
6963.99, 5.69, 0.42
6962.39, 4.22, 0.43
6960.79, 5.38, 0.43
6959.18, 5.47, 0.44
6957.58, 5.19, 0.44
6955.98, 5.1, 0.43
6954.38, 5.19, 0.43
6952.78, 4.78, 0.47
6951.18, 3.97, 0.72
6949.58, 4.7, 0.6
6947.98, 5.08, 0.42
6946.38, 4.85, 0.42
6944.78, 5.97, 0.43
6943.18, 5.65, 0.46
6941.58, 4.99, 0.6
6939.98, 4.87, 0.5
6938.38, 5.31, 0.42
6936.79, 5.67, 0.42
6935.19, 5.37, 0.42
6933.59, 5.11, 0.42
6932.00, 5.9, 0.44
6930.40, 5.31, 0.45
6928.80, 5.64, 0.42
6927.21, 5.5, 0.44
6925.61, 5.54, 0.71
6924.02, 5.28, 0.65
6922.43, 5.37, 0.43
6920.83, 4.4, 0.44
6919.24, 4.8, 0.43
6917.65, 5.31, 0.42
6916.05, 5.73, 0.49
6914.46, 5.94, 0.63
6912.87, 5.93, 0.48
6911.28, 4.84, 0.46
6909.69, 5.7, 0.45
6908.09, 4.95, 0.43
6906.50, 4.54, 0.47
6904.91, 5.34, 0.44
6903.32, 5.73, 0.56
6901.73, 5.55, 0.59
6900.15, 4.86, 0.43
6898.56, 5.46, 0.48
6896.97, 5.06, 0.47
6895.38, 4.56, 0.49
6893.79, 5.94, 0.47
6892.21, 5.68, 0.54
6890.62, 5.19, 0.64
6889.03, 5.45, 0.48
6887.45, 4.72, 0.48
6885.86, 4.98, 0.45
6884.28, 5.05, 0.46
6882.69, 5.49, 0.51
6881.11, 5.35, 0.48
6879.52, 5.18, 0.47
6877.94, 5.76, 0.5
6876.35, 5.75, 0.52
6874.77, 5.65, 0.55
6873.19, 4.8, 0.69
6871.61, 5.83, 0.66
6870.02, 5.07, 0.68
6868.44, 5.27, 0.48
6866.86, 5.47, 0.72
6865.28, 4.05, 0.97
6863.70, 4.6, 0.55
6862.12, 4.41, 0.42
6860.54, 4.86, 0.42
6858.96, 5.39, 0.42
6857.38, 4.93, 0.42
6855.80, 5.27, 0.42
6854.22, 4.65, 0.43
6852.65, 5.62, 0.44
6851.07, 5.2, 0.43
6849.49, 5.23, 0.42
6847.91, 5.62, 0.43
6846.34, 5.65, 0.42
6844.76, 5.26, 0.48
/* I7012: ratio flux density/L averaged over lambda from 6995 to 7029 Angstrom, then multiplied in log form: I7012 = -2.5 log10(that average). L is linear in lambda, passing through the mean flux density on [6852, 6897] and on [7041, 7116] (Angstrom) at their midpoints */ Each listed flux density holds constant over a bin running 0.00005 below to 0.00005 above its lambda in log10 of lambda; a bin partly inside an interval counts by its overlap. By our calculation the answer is 0.06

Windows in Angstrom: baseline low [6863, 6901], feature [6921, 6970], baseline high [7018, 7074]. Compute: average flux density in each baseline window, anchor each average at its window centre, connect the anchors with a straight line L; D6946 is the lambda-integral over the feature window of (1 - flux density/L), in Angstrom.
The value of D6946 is -0.8 Angstrom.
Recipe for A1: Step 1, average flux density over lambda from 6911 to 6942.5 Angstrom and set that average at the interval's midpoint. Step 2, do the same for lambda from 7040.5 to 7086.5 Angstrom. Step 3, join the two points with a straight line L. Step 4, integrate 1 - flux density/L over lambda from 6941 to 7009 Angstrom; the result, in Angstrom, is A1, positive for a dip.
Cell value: 3.8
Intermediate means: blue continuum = 5.35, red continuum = 4.85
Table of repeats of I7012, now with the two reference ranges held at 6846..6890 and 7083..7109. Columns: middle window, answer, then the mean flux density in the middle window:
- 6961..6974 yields 0.034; 4.83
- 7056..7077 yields 0.040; 4.61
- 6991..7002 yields 0.020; 4.83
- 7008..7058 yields 0.002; 4.84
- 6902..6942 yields -0.053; 5.33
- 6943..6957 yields 0.003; 5.01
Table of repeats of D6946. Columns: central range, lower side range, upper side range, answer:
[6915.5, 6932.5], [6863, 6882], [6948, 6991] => -0.9 Angstrom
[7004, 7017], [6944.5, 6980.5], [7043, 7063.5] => 0.9 Angstrom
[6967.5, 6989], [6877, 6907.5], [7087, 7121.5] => 0.6 Angstrom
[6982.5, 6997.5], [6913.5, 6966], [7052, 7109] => 0.7 Angstrom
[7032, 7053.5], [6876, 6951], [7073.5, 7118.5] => 0.3 Angstrom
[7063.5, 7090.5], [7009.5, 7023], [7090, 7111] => -0.5 Angstrom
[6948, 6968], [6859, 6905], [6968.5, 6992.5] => 0.5 Angstrom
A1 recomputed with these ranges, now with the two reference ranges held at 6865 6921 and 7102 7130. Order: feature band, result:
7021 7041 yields 0.7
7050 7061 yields 0.4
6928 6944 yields -0.6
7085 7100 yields 0.6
